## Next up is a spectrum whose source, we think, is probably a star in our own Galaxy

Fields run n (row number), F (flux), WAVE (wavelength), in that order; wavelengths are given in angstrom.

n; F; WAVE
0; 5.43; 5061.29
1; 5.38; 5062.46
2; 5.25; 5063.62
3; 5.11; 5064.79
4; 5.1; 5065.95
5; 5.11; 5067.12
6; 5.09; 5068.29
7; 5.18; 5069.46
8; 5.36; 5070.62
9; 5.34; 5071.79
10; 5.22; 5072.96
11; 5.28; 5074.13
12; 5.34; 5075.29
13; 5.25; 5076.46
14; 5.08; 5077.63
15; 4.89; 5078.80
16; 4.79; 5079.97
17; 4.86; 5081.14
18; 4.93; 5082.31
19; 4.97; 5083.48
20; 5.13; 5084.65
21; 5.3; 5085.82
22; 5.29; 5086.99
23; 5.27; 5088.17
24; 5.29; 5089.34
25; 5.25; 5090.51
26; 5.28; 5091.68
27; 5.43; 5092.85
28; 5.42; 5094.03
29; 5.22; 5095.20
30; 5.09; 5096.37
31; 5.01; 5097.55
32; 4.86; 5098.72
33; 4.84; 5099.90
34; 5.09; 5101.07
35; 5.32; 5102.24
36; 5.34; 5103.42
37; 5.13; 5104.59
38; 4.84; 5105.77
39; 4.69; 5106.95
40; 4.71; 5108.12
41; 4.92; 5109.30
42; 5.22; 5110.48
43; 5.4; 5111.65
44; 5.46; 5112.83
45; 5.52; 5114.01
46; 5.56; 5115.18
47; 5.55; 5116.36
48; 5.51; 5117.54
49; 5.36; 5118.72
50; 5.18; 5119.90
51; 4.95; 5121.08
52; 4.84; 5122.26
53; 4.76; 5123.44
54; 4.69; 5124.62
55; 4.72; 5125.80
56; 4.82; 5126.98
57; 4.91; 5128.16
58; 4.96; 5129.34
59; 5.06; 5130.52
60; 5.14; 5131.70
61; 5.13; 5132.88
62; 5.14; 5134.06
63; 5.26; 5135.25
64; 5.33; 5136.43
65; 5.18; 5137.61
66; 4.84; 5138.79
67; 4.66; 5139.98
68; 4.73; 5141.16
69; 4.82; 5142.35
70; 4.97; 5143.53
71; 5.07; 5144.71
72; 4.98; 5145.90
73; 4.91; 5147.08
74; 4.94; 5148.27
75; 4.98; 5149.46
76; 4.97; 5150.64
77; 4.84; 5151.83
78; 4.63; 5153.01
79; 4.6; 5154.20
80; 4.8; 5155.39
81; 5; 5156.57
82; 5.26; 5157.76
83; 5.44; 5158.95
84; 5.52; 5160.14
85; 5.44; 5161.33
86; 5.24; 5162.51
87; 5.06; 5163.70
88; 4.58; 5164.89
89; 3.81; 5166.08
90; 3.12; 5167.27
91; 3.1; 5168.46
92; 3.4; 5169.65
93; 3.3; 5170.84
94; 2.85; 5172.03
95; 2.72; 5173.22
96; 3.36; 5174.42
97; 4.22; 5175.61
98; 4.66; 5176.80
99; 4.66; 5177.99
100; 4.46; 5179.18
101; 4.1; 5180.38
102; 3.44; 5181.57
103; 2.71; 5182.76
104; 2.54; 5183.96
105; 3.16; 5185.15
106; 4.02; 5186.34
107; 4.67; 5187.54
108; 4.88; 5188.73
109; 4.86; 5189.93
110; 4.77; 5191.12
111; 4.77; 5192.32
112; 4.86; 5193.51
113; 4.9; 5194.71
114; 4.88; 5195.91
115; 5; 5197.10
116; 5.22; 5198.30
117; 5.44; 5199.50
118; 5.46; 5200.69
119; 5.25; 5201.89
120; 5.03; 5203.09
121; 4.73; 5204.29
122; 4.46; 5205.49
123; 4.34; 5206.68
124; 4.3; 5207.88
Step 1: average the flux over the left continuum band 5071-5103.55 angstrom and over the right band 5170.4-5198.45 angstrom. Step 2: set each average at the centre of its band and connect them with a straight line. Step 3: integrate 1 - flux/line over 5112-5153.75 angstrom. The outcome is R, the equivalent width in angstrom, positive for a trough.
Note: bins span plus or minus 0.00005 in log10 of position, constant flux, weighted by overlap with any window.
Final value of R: -3.3 angstrom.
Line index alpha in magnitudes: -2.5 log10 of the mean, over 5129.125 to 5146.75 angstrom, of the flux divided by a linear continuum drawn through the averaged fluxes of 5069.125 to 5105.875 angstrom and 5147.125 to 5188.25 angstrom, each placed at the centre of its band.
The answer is -0.10 mag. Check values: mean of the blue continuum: 5.16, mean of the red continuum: 4.23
